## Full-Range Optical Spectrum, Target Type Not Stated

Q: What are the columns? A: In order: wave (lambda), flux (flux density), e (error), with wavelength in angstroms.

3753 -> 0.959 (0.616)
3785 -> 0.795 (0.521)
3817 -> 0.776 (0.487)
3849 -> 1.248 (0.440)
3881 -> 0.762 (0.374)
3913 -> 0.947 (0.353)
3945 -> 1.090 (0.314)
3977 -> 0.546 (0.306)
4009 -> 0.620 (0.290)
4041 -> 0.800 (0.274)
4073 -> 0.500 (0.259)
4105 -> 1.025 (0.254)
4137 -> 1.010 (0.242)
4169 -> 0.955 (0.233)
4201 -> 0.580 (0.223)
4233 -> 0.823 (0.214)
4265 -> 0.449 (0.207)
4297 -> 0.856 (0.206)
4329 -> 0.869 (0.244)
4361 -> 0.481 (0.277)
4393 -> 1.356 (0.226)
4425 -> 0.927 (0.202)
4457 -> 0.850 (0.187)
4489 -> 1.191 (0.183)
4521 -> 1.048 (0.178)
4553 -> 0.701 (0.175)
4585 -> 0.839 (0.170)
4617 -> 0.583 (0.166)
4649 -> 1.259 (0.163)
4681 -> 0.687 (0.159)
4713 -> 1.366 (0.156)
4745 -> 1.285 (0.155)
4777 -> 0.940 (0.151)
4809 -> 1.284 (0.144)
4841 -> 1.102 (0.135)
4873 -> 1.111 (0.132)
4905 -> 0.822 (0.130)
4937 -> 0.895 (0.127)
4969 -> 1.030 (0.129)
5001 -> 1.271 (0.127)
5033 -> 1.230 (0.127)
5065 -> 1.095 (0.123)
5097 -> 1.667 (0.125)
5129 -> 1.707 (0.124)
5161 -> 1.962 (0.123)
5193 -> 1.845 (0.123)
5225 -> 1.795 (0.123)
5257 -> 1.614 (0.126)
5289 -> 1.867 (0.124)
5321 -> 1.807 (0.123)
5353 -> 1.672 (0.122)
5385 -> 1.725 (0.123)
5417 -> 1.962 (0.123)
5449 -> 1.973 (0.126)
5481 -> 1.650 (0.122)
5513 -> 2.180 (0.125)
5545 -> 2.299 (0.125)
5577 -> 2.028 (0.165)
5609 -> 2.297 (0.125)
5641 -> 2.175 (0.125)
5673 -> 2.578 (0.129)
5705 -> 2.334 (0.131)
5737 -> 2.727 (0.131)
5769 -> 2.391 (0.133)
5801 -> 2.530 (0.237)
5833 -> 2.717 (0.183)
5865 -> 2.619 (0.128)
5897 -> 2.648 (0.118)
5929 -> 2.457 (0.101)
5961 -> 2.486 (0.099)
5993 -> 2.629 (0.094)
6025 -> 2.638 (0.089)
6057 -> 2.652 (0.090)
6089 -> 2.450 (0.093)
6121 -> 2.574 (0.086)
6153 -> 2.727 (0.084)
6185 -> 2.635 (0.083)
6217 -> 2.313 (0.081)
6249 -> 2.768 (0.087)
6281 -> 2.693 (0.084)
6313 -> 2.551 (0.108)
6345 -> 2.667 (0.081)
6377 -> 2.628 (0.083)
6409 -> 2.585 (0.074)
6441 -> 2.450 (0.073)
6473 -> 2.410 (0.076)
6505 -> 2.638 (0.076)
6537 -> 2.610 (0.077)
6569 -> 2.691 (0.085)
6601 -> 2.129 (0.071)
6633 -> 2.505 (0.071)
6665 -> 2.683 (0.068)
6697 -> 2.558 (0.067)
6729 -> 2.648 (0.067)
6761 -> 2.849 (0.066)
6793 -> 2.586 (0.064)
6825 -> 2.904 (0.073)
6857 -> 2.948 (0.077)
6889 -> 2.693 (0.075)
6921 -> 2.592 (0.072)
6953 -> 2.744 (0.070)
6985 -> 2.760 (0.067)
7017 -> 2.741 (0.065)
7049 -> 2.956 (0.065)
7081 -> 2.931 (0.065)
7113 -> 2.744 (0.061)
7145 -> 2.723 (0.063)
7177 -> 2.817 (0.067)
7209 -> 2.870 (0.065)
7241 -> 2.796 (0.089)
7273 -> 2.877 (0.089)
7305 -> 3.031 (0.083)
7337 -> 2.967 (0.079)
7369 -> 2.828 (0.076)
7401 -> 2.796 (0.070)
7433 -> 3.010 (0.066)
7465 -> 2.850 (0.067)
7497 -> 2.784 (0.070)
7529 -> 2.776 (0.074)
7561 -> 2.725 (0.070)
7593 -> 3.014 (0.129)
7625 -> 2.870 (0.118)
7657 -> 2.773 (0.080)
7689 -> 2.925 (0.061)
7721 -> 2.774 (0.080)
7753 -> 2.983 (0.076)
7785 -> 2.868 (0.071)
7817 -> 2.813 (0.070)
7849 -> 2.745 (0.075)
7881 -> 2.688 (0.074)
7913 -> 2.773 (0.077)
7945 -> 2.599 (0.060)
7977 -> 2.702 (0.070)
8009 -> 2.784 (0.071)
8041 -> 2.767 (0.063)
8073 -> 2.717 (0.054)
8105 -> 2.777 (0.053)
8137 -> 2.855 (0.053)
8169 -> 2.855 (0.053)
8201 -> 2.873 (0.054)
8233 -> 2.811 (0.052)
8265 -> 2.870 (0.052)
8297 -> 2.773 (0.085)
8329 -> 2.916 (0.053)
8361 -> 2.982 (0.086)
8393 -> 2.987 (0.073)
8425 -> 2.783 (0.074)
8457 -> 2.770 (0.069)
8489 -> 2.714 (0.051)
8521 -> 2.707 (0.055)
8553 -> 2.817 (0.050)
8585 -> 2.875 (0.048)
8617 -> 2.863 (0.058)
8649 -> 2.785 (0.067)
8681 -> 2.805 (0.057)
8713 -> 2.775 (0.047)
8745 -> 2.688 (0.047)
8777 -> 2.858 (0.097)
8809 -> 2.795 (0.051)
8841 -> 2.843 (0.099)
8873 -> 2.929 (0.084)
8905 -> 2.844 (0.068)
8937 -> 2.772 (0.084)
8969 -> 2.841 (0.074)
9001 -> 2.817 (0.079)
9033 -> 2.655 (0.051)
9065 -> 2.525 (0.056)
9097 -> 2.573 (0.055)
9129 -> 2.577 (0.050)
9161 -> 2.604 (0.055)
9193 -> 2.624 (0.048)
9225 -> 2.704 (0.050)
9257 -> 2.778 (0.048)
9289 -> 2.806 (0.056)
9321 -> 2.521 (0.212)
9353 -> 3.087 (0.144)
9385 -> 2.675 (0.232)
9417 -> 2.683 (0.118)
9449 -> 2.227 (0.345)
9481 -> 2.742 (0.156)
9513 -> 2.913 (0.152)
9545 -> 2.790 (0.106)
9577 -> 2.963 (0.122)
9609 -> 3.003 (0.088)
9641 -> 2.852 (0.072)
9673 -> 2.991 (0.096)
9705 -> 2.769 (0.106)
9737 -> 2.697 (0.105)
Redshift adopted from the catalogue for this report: 0.27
